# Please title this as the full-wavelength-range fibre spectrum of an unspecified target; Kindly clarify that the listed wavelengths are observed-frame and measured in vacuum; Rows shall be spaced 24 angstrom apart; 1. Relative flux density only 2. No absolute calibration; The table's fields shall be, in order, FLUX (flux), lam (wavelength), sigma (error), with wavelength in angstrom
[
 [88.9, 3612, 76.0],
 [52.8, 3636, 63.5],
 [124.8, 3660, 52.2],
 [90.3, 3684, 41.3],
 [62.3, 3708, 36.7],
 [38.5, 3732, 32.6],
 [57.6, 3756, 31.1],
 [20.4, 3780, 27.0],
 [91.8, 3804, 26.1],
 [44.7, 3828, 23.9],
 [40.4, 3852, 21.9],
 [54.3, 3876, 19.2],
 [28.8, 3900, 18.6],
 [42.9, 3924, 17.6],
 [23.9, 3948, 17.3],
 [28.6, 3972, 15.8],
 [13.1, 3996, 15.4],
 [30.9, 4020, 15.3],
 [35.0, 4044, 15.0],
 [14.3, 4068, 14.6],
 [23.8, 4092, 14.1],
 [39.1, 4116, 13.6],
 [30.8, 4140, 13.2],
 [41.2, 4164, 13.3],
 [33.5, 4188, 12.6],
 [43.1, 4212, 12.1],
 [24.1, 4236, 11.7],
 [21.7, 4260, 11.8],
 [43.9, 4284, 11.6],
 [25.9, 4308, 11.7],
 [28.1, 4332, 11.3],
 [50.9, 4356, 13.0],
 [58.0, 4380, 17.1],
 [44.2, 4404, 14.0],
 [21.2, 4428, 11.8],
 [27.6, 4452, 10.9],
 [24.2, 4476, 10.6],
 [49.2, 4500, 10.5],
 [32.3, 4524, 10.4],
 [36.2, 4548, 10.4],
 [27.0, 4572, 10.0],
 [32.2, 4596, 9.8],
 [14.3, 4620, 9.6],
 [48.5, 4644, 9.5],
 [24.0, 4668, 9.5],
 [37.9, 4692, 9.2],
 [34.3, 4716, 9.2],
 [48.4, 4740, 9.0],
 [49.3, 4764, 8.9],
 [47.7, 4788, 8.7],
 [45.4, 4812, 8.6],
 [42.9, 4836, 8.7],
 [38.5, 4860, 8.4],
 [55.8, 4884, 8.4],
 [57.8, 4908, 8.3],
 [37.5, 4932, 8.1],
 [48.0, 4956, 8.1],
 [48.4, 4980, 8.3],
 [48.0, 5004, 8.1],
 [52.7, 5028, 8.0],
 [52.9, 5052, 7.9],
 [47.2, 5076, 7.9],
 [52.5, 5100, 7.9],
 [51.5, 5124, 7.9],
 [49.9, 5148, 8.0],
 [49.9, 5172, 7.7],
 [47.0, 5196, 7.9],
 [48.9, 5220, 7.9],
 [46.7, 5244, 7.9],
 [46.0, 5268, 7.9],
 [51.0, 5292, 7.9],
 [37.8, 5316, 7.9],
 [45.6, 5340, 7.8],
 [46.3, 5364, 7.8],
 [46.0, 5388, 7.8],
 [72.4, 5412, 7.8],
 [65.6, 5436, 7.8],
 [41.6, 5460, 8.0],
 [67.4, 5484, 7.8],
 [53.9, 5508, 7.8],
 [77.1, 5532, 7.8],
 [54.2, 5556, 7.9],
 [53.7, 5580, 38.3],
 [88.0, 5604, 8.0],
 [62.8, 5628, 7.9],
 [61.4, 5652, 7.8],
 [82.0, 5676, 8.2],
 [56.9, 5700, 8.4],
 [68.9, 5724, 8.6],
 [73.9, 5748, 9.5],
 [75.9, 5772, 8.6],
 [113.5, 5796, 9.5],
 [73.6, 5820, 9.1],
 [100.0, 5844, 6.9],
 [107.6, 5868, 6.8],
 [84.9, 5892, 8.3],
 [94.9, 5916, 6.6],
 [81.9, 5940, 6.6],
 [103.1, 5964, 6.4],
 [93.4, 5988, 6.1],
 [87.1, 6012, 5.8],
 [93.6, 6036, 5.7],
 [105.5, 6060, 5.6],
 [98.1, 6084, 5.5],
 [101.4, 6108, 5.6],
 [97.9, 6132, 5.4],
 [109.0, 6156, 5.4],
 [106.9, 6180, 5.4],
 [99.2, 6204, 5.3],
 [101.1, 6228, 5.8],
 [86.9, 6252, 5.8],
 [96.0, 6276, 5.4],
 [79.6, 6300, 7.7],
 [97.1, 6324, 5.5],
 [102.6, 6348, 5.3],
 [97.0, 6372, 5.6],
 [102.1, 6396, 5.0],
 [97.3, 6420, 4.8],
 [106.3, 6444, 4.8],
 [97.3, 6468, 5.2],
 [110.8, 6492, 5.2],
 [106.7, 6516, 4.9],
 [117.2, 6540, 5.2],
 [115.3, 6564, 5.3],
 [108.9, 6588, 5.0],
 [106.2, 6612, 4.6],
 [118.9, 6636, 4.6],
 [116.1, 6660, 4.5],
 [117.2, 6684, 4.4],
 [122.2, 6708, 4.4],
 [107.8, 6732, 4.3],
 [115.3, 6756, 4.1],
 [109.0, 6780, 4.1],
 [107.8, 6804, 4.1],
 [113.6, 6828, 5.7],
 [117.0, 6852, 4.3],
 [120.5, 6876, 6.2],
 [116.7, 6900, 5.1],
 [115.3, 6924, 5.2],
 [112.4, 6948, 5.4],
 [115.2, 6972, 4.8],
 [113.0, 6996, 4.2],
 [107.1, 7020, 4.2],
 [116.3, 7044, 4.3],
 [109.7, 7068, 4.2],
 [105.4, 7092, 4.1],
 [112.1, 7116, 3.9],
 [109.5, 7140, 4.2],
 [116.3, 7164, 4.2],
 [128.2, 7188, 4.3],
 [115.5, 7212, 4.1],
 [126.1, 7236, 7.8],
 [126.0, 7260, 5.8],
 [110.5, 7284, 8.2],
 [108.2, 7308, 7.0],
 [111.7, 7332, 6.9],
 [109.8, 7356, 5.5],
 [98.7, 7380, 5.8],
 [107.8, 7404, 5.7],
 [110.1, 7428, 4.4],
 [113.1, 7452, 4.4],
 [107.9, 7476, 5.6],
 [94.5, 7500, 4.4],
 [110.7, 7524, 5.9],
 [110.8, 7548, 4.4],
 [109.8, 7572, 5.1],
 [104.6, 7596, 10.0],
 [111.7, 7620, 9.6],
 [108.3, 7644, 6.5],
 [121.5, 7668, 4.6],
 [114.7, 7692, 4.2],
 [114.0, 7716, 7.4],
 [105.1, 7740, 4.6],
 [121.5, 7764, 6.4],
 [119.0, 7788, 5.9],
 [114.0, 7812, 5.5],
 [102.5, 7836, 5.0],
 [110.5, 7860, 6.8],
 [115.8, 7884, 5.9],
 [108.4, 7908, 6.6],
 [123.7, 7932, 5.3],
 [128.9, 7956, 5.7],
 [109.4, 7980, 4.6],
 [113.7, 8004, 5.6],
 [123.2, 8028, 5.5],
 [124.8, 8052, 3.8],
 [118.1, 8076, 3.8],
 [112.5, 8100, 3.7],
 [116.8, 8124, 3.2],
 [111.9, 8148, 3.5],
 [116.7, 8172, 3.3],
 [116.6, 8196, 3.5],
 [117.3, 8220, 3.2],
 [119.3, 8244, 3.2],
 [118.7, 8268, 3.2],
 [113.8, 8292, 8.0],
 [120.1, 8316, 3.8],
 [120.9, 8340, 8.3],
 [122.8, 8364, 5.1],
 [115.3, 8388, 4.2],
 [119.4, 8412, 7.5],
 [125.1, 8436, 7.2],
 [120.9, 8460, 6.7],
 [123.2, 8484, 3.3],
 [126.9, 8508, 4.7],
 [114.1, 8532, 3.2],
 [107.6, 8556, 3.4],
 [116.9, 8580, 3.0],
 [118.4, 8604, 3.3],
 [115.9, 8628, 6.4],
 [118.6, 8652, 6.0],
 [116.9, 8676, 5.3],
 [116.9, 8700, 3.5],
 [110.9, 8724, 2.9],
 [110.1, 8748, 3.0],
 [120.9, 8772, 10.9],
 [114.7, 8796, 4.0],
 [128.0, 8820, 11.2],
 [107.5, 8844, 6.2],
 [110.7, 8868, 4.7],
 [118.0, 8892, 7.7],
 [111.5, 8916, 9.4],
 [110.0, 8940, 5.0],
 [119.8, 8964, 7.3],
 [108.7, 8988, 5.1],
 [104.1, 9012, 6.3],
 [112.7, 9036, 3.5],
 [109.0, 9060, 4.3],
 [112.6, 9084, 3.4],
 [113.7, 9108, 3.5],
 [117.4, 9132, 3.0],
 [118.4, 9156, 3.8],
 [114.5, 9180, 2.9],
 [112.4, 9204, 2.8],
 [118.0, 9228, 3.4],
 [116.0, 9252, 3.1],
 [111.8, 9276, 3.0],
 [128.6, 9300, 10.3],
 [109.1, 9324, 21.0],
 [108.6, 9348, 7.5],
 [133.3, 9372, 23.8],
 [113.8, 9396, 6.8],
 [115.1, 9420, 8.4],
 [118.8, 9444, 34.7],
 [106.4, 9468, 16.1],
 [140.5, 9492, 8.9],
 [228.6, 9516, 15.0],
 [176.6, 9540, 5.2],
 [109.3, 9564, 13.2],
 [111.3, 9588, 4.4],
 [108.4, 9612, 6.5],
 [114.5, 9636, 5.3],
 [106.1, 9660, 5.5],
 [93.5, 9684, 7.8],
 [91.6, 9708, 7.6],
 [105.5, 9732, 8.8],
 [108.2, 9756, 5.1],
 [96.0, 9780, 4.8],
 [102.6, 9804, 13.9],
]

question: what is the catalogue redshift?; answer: 0.450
